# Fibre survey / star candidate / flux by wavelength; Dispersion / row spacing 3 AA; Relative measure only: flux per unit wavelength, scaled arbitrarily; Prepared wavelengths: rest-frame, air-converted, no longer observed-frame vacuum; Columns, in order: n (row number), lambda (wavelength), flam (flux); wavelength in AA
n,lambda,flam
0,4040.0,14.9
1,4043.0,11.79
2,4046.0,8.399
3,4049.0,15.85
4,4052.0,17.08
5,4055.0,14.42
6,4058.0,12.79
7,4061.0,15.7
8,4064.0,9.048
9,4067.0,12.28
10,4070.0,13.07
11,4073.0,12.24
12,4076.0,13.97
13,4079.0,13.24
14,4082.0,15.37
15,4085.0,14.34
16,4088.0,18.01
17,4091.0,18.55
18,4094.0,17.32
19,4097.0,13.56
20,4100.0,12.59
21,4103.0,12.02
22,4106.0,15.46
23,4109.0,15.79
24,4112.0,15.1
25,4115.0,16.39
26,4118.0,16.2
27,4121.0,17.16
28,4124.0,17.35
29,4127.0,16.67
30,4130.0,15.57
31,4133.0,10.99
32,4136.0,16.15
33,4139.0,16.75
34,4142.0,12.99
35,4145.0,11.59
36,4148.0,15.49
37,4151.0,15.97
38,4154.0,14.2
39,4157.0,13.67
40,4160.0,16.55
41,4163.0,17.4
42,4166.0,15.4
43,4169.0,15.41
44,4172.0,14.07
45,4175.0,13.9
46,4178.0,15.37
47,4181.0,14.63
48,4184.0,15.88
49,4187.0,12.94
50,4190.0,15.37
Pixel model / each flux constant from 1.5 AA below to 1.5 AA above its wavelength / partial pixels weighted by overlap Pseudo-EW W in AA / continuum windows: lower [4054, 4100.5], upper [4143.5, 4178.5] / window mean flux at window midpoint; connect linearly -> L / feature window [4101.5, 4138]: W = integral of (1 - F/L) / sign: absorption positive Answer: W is -2.2 AA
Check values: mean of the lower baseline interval 14.2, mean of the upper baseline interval 14.9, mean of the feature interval 15.4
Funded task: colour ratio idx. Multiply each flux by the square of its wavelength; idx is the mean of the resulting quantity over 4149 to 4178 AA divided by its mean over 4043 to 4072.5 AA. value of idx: 1.22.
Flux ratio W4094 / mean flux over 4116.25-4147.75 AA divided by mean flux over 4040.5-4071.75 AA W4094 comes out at 1.16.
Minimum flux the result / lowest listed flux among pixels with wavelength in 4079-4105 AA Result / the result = 12.02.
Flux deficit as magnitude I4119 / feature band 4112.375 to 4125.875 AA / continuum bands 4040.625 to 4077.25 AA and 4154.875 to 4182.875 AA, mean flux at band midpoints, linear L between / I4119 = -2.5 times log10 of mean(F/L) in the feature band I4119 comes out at -0.170 mag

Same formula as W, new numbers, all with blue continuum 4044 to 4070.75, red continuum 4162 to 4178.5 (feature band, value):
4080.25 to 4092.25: -2.4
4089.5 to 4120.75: -3.0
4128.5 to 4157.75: 0.7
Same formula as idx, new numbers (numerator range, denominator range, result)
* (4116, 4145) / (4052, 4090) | 1.14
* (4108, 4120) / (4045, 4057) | 1.16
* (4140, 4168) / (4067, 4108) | 1.06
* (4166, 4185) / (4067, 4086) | 1.15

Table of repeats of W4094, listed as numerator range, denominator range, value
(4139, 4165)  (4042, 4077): 1.14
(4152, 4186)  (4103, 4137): 0.97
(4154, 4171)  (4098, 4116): 1.07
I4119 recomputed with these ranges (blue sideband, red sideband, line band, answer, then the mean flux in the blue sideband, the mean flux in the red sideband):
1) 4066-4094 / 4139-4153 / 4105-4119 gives -0.09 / 14.8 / 14.3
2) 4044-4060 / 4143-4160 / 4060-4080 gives 0.09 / 13.7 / 14.4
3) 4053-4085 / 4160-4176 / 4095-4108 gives 0.03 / 13.3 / 15.4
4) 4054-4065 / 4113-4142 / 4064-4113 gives -0.01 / 13.1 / 15.7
